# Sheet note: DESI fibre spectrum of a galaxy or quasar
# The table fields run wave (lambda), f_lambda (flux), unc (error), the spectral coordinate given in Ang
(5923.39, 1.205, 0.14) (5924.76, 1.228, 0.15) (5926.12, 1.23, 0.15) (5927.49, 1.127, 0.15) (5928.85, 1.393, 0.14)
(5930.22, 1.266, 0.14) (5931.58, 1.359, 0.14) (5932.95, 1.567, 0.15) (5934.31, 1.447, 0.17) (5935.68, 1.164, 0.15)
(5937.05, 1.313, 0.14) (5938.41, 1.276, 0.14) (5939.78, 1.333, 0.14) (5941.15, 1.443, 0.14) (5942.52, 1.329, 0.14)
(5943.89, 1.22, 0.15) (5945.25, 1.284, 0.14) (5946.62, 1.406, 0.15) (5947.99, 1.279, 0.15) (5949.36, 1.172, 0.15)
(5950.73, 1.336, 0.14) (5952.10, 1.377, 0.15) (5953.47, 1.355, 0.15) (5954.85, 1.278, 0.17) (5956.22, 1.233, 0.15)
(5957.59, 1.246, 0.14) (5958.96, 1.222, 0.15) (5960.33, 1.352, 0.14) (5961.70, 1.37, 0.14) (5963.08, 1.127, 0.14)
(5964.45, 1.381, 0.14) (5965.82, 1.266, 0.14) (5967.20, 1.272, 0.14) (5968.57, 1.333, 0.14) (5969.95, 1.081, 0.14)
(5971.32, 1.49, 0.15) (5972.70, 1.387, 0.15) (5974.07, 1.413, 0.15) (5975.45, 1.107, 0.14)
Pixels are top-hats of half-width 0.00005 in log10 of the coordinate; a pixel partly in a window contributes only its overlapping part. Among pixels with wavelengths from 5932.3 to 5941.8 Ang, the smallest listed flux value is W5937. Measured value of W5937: 1.164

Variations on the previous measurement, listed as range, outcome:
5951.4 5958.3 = 1.233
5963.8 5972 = 1.081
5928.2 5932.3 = 1.266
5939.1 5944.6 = 1.22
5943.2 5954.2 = 1.172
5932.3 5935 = 1.447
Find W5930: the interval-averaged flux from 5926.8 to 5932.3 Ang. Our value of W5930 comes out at 1.29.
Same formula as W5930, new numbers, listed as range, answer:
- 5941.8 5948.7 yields 1.3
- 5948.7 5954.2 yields 1.31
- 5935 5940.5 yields 1.27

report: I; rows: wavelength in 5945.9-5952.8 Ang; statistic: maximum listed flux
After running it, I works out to 1.406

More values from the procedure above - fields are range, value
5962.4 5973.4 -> 1.49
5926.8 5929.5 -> 1.393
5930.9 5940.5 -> 1.567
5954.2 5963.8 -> 1.37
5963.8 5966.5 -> 1.381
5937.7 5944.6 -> 1.443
